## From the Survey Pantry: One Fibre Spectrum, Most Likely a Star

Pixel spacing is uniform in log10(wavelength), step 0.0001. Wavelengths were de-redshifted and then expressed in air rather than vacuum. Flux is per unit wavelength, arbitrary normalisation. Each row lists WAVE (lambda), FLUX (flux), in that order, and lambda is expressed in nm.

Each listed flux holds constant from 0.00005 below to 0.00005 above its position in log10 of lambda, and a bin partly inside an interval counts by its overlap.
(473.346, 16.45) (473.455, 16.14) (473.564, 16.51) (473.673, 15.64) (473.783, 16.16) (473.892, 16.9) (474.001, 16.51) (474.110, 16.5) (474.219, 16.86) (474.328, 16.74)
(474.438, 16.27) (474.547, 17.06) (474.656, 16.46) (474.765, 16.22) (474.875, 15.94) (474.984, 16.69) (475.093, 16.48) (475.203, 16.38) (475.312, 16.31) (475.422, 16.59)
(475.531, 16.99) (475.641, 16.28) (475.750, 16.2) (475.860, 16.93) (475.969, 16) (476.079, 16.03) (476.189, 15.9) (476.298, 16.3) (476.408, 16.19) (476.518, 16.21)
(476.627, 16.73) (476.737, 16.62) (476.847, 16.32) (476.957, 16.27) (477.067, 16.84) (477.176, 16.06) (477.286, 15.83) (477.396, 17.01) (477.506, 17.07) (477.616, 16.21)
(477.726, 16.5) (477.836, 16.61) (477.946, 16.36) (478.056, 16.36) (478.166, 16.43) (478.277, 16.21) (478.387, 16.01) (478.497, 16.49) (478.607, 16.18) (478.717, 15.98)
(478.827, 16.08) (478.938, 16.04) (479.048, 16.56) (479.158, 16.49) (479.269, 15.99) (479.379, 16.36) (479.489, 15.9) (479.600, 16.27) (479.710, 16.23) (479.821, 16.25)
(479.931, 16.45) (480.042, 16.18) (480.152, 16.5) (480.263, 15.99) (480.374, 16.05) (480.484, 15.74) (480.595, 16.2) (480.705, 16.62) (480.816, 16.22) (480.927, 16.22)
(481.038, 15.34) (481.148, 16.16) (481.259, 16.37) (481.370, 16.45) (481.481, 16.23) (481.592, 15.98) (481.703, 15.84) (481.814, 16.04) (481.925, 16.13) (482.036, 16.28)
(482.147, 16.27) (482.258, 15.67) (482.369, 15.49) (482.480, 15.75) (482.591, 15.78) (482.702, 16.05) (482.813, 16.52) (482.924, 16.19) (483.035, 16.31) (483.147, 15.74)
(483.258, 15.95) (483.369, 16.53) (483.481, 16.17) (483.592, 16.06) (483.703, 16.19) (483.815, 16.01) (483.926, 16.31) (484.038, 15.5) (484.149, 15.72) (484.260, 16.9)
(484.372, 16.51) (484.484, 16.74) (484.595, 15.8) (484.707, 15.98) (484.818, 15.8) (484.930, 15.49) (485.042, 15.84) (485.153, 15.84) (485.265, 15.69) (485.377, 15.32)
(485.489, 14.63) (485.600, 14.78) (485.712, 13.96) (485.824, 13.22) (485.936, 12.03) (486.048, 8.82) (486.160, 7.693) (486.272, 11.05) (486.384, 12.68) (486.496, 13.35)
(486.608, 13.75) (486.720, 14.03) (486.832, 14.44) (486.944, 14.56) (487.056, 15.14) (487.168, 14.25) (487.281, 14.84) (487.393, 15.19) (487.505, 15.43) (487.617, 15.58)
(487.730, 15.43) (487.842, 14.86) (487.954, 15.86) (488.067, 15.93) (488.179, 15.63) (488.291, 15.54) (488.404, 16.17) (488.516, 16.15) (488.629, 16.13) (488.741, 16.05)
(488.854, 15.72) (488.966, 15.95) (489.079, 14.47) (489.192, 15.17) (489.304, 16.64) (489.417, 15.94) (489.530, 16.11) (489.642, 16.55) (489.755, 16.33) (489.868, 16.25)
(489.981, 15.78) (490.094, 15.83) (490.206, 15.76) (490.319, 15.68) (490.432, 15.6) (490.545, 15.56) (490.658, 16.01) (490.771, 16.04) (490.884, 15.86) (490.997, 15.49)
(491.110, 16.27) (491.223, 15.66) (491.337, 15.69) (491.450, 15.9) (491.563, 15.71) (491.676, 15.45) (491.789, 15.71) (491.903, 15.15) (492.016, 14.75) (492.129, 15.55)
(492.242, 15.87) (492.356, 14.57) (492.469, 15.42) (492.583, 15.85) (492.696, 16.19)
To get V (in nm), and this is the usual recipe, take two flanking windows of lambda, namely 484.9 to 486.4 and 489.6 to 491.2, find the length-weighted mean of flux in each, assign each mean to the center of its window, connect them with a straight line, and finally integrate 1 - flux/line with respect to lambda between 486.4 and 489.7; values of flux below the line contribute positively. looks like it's -0.149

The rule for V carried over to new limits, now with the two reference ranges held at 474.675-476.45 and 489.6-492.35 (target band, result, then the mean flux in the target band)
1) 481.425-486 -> 0.09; 15.7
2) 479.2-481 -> 0.00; 16.2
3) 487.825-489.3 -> 0.01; 15.7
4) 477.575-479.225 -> -0.01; 16.3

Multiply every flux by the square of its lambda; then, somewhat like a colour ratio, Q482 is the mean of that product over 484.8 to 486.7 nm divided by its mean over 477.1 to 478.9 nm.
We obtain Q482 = 0.85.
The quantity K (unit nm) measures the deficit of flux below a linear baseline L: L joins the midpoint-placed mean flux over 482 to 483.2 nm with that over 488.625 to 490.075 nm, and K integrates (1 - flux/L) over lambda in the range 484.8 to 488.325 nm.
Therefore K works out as 0.377 nm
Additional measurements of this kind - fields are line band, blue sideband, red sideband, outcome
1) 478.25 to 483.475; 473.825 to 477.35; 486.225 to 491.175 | -0.045 nm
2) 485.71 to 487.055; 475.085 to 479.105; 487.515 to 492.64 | 0.286 nm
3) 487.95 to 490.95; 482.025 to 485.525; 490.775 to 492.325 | -0.032 nm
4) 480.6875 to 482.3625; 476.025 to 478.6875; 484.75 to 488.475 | -0.069 nm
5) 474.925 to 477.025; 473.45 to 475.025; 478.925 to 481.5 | -0.002 nm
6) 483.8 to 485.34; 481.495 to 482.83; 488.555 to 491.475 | -0.006 nm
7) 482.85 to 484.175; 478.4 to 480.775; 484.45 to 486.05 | -0.071 nm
